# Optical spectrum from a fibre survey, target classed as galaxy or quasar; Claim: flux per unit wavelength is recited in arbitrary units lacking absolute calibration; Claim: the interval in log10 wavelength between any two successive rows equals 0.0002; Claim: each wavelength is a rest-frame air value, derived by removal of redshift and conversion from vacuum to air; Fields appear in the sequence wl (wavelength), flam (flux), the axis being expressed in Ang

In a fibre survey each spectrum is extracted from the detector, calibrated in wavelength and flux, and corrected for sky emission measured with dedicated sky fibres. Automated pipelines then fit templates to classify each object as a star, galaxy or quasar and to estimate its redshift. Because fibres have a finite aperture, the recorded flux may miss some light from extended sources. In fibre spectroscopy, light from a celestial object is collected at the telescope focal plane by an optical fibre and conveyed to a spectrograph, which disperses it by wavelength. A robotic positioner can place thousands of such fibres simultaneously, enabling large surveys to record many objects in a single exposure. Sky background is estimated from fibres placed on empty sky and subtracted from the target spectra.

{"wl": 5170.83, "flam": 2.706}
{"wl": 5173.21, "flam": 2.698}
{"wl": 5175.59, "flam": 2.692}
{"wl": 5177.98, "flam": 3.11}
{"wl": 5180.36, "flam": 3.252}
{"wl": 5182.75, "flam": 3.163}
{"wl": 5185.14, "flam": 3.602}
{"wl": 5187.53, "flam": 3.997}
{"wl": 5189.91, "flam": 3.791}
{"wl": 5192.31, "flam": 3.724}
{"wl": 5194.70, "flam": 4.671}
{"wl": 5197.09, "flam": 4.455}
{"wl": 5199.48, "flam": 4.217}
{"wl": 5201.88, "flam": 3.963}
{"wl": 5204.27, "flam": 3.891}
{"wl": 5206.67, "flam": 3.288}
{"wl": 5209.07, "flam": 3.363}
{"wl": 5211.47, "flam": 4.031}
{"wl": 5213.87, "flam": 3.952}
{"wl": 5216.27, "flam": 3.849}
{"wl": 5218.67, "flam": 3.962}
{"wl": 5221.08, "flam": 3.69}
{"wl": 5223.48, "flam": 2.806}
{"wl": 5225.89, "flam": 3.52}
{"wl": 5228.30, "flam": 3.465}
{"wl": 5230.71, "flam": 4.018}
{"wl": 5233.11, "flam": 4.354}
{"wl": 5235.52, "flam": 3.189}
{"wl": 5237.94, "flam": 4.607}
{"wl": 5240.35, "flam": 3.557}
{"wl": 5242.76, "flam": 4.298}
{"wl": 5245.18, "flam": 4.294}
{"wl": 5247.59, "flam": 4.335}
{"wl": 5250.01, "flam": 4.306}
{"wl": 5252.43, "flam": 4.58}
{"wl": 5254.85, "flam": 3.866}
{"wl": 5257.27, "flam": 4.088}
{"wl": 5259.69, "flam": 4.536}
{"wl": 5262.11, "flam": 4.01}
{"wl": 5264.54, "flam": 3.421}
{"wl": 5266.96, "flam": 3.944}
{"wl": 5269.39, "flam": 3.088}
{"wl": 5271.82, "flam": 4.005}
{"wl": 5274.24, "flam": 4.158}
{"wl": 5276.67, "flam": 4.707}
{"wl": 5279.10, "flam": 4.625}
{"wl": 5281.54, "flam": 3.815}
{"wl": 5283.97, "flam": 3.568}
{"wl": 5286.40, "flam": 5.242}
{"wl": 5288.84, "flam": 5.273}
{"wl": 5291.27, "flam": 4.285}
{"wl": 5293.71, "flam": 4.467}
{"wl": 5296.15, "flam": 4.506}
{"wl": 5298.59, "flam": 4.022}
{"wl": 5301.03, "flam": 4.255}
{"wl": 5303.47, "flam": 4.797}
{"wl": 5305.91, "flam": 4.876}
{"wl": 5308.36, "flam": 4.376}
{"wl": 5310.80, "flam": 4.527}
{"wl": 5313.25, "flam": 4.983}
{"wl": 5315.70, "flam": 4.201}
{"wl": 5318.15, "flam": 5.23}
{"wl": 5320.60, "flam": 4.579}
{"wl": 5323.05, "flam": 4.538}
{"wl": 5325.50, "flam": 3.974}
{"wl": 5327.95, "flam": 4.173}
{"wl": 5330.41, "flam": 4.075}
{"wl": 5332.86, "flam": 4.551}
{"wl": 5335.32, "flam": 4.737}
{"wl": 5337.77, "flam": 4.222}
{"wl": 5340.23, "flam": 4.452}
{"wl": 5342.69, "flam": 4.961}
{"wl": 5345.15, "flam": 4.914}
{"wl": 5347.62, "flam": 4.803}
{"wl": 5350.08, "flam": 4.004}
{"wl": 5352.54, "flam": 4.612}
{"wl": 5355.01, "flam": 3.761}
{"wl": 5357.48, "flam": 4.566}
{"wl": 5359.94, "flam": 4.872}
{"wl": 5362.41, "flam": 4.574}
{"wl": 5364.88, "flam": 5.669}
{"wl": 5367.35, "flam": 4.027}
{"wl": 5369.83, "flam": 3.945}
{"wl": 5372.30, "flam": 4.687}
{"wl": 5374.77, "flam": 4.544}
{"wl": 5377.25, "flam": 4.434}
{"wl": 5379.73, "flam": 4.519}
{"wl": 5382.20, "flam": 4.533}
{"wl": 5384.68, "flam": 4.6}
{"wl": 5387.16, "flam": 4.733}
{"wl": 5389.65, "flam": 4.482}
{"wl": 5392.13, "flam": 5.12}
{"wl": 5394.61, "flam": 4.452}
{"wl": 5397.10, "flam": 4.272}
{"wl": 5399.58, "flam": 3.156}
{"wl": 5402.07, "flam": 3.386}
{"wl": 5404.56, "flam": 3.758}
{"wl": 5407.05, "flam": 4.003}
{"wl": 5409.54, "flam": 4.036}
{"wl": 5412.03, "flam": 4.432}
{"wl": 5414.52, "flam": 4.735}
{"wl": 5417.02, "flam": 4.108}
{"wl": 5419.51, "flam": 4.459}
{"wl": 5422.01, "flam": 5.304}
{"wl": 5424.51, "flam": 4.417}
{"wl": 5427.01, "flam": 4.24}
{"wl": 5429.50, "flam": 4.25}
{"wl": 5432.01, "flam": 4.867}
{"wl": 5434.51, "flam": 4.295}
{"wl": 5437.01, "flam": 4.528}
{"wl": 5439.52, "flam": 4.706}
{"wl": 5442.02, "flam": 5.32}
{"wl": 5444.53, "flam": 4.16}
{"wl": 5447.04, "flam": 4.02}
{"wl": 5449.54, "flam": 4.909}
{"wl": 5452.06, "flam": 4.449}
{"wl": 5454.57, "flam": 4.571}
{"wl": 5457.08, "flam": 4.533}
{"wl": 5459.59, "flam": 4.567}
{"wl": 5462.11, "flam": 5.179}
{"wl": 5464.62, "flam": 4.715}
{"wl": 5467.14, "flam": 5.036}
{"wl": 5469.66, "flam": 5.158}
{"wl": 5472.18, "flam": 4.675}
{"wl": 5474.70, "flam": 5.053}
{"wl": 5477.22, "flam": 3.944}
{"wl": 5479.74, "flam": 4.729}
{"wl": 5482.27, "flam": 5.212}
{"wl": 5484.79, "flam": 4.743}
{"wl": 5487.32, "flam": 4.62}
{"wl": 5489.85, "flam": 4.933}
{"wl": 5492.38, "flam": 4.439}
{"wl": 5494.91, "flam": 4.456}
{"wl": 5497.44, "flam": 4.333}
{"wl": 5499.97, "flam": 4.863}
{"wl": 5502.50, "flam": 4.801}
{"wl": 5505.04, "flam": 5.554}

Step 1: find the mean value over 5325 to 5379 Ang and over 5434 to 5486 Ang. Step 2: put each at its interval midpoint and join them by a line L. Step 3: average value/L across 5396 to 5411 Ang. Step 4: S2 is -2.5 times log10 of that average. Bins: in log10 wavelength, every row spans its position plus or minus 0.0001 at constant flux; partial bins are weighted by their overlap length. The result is 0.21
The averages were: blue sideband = 4.49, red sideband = 4.7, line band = 3.77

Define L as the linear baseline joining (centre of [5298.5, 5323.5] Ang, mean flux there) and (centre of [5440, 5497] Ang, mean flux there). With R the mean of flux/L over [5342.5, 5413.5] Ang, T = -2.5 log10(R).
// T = 0.058 mag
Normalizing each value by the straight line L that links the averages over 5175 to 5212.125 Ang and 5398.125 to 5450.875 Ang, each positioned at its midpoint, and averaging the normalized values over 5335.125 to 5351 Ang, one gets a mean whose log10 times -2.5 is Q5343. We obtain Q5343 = -0.12 mag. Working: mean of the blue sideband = 3.71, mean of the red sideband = 4.34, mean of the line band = 4.59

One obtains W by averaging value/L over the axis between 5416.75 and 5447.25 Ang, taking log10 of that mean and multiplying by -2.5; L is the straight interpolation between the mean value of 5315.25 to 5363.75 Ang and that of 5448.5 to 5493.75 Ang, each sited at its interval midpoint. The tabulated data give 0.03 mag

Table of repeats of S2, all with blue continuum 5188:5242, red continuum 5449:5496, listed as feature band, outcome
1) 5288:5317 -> -0.10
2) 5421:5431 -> 0.01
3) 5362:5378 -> -0.04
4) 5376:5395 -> -0.04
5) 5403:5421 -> 0.08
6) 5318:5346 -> -0.06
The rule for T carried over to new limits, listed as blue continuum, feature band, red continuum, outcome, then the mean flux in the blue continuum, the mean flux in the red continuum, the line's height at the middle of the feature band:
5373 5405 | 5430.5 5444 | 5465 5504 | -0.039 mag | 4.33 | 4.74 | 4.53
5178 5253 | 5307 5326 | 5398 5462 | -0.117 mag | 3.86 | 4.38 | 4.11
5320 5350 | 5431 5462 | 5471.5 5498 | 0.003 mag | 4.48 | 4.66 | 4.61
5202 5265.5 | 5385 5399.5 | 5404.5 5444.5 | -0.028 mag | 3.9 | 4.48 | 4.38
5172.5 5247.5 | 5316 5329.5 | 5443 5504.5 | -0.082 mag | 3.74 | 4.68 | 4.14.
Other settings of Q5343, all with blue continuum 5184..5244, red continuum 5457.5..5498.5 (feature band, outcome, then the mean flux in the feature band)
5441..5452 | 0.01 mag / 4.57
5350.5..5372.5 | -0.04 mag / 4.5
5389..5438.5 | 0.05 mag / 4.32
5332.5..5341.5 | -0.06 mag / 4.49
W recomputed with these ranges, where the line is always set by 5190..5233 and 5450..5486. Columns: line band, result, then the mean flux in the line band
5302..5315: -0.12 mag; 4.68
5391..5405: 0.12 mag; 4.03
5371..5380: -0.03 mag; 4.54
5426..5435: 0.05 mag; 4.43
